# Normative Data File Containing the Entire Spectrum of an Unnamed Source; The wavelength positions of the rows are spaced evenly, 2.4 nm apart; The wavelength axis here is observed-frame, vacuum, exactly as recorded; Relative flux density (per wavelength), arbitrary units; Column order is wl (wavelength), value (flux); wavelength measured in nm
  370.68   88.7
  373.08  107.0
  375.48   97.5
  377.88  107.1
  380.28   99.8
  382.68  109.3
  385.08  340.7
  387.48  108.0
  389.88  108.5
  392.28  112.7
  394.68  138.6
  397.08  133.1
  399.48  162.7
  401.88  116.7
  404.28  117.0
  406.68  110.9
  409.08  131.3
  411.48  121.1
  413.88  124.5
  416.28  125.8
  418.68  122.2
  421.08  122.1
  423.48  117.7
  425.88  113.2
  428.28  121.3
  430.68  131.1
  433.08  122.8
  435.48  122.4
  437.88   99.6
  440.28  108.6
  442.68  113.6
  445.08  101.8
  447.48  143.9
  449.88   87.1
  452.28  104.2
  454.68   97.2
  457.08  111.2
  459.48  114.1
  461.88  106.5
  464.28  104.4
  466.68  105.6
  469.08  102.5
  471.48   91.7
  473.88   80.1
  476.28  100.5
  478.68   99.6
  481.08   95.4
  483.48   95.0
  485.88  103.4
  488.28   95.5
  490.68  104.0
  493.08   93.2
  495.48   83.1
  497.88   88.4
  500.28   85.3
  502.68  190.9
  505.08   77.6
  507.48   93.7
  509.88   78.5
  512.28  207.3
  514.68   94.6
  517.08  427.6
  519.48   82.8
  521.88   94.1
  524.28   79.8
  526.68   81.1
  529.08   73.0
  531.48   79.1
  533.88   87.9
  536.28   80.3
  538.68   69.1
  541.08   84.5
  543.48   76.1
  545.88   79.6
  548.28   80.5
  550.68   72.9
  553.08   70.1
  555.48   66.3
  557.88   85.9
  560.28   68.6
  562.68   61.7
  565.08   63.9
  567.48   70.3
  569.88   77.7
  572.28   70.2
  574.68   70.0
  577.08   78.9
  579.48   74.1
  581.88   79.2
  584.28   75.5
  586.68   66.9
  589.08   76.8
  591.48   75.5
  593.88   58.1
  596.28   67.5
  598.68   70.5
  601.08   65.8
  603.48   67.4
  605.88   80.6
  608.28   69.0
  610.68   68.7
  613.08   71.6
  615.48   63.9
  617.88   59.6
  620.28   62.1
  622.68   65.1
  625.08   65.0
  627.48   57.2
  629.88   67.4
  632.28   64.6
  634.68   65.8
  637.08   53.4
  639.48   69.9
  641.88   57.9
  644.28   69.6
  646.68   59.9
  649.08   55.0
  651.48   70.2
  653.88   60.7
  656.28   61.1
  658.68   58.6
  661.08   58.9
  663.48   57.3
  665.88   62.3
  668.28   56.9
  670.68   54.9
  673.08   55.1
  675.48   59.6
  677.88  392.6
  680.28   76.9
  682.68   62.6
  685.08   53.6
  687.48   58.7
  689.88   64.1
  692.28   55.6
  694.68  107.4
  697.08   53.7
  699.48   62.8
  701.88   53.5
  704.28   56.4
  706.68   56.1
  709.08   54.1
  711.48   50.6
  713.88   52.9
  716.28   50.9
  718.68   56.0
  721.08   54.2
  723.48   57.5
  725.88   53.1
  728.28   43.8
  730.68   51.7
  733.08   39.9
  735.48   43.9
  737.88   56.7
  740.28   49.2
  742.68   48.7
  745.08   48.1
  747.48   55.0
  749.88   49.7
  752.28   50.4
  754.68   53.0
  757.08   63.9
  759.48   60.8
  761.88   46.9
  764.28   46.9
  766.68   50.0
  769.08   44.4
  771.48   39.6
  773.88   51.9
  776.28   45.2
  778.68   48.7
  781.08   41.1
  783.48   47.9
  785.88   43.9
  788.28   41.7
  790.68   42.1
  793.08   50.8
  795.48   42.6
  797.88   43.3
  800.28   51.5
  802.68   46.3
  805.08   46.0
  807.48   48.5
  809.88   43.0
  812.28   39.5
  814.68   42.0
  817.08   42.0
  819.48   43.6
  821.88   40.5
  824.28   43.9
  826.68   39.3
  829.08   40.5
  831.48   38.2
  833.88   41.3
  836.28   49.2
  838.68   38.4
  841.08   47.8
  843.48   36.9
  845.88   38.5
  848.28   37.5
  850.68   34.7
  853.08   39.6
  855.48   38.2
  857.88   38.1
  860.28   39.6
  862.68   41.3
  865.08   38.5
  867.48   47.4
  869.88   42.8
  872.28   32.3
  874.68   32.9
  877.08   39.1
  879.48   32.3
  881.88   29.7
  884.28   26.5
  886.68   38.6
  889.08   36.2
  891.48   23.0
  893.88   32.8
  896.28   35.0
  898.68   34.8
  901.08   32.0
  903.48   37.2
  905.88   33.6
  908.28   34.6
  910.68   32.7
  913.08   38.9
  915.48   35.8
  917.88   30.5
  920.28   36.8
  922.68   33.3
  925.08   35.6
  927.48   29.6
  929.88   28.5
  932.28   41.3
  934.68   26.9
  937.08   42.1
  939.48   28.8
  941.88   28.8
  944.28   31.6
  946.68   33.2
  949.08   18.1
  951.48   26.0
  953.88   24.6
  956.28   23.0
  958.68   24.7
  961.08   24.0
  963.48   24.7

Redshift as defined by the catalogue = 0.03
